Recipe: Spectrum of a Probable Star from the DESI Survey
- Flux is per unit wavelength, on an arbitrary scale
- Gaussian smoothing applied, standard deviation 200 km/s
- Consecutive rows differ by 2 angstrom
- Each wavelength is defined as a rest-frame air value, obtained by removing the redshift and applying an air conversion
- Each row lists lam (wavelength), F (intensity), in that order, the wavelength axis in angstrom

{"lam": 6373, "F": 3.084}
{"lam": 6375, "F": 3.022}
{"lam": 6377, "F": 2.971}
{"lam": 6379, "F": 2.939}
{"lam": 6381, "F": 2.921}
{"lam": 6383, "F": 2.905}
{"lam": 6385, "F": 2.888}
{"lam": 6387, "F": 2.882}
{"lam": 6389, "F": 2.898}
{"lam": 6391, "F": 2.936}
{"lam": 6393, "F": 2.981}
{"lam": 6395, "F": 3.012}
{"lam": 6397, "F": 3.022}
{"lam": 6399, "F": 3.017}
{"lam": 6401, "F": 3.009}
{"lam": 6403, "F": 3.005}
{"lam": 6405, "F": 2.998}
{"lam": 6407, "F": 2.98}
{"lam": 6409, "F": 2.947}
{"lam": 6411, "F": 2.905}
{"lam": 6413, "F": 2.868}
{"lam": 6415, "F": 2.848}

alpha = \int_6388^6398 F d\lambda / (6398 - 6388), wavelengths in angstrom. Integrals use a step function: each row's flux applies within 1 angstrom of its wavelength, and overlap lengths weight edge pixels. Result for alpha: 2.97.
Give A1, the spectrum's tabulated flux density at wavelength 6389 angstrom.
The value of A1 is 2.898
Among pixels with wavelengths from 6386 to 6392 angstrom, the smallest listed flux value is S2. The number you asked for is 2.882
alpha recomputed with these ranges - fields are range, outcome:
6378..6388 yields 2.91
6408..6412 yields 2.93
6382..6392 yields 2.9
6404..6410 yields 2.98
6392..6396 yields 3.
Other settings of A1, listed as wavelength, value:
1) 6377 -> 2.971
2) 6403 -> 3.005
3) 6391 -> 2.936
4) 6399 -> 3.017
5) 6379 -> 2.939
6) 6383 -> 2.905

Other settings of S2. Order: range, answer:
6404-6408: 2.98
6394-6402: 3.009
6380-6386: 2.888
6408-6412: 2.905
